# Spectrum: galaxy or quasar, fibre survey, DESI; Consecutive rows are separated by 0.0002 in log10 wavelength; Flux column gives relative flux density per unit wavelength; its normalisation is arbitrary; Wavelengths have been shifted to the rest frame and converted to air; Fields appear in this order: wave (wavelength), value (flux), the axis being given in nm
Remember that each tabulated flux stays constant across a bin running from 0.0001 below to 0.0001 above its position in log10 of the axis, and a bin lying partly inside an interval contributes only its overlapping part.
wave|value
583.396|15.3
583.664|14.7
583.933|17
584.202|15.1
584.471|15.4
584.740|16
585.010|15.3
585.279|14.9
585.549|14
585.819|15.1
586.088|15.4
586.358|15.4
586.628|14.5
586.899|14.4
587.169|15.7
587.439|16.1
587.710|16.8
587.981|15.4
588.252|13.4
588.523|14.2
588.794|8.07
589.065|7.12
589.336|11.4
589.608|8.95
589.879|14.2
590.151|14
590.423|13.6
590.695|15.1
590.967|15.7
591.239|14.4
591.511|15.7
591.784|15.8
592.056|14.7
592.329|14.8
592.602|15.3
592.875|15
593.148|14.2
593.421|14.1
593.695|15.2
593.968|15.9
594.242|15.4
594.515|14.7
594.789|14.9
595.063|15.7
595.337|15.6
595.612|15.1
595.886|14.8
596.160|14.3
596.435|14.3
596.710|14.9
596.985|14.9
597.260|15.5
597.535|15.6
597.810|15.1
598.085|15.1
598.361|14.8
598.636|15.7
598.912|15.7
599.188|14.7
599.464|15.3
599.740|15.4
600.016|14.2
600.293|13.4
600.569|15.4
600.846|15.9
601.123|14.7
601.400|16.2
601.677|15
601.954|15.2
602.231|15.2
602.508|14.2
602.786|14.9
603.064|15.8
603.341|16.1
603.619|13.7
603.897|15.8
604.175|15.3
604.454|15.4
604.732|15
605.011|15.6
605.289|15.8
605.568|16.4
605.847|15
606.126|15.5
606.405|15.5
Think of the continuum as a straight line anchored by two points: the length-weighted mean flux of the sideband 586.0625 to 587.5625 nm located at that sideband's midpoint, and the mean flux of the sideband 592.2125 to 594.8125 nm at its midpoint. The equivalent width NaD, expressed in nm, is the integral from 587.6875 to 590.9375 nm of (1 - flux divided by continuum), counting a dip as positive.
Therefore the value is 0.53 nm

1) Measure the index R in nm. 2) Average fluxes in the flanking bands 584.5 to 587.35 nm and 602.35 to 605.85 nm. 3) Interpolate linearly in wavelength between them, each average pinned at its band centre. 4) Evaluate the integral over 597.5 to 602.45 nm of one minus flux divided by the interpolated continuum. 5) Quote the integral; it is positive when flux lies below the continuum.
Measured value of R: 0.05 nm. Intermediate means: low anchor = 15.1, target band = 15.1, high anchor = 15.3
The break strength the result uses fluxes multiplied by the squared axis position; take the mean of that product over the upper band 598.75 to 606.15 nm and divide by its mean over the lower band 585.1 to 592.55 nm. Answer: 1.1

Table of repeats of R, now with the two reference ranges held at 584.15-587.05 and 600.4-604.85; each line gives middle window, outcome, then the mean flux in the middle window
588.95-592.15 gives 0.357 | 13.4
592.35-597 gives 0.057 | 15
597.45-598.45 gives 0.002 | 15.1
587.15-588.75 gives 0.026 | 14.8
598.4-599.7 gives -0.011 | 15.3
